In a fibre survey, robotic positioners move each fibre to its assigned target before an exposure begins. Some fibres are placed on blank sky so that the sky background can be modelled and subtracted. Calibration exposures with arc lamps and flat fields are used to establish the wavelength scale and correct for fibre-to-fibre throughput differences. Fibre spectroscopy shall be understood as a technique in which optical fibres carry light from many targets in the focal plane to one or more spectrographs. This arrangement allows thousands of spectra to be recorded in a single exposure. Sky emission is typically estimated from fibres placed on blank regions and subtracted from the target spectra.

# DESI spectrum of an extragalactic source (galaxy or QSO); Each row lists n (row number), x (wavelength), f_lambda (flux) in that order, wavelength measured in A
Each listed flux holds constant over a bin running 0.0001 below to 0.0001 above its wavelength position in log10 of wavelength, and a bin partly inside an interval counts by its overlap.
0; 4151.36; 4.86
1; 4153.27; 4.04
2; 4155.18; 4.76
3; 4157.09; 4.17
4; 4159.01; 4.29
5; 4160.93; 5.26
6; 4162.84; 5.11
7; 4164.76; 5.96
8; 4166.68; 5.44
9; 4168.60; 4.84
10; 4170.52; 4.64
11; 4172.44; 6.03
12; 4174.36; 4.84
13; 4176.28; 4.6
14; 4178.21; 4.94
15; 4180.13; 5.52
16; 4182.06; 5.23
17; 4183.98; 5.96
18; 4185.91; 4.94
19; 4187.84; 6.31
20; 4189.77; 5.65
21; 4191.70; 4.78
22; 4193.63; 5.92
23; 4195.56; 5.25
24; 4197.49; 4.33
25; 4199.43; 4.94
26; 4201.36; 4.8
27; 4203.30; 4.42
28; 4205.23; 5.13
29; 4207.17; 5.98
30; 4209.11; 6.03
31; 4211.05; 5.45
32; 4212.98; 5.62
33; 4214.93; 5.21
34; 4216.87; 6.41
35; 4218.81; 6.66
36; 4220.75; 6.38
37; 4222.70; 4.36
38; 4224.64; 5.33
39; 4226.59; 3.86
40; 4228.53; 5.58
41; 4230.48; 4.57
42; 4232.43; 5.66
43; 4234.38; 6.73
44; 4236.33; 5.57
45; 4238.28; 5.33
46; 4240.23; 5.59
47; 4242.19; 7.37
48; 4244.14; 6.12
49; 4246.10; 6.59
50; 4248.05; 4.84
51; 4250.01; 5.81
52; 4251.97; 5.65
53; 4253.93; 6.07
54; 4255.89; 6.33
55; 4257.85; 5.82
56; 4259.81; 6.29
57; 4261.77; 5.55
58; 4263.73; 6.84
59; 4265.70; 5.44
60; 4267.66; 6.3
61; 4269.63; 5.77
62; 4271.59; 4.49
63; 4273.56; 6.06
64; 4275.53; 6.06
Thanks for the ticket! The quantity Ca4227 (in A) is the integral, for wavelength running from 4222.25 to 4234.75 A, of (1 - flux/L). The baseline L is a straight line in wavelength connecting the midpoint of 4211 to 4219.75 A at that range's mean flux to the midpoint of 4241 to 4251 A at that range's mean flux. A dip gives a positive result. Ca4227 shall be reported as 1.9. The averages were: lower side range 5.91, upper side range 6.13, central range 5.11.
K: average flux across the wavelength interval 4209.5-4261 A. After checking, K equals 5.74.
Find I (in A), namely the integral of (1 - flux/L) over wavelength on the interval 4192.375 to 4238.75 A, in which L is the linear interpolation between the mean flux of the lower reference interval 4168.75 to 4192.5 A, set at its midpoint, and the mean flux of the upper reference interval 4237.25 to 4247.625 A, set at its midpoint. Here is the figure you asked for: 2.91 A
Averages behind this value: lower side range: 5.28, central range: 5.39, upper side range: 6.13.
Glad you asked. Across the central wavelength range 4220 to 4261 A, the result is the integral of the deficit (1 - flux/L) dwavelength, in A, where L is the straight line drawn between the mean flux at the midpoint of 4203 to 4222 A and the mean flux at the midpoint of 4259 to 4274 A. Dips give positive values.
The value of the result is 0.7 A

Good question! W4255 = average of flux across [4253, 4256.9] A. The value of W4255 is 6.2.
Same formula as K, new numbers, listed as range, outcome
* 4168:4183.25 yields 5.1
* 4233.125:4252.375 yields 5.96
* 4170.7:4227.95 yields 5.33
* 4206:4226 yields 5.7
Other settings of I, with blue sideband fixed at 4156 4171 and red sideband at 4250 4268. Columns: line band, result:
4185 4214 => 0.3 A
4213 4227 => 0.1 A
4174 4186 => -0.1 A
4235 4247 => -0.6 A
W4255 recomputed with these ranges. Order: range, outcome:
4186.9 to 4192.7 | 5.58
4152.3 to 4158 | 4.33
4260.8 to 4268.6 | 6.03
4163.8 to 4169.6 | 5.4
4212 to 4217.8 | 5.74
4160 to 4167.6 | 5.45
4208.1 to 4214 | 5.7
